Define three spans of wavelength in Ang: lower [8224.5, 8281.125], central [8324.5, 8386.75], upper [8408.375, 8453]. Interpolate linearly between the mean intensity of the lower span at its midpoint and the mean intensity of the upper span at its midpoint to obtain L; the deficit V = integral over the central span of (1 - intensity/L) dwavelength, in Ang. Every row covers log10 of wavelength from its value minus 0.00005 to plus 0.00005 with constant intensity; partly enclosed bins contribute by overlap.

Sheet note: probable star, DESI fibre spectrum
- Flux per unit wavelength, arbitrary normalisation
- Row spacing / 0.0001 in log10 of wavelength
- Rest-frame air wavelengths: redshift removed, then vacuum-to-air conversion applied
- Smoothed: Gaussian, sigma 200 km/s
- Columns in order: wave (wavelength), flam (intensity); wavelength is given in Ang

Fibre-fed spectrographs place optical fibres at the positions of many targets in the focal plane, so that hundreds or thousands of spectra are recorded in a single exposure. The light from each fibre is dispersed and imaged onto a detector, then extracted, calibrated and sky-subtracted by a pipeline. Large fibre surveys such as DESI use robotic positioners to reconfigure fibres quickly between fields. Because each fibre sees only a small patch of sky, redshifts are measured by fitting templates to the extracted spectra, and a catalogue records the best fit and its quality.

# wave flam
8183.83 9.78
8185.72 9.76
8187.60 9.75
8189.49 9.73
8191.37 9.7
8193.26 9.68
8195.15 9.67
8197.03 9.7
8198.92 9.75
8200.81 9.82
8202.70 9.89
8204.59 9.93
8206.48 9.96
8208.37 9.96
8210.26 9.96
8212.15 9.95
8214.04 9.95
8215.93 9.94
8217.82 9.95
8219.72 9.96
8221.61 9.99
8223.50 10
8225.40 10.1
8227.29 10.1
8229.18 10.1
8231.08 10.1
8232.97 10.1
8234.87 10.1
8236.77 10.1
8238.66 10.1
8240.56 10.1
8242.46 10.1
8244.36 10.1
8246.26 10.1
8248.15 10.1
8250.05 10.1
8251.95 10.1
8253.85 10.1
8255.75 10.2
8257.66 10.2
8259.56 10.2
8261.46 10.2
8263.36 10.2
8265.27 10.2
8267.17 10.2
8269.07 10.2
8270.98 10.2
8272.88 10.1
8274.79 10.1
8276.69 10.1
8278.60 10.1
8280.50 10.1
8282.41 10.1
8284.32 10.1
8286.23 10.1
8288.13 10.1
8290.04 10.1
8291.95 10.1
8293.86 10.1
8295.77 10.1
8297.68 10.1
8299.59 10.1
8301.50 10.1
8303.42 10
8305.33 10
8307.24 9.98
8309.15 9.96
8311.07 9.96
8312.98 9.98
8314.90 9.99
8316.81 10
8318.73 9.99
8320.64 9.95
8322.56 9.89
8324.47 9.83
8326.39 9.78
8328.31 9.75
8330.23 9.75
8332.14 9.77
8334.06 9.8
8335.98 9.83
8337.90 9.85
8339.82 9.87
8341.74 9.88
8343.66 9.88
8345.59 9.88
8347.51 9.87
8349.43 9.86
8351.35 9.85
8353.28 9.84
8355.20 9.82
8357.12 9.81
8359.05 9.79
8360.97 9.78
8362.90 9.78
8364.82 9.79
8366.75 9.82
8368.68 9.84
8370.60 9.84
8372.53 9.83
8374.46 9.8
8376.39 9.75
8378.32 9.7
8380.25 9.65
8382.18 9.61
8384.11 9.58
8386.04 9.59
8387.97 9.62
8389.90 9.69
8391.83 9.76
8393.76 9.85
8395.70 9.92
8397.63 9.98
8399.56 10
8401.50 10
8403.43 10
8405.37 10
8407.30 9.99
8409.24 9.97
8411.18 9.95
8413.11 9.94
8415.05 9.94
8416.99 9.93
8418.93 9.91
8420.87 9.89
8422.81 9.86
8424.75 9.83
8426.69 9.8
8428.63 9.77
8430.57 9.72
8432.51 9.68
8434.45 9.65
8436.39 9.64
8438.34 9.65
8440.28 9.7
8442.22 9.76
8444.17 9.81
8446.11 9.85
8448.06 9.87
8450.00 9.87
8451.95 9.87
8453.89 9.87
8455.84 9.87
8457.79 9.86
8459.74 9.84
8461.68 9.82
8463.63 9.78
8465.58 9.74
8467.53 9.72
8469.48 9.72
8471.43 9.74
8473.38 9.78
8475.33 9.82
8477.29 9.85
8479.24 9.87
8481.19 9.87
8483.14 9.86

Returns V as 1.0 Ang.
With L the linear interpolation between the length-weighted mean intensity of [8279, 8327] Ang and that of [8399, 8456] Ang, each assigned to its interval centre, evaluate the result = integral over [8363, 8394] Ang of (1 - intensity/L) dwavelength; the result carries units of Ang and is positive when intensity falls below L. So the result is 0.6 Ang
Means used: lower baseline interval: 10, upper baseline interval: 9.85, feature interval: 9.73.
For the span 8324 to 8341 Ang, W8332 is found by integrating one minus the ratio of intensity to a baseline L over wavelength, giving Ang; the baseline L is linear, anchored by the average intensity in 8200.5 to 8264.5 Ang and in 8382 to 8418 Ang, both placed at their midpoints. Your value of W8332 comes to 0.2 Ang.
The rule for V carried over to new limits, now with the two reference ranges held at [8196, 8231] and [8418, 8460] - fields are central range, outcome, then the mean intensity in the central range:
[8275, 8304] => -0.6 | 10.1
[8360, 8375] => 0.1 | 9.81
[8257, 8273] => -0.5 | 10.2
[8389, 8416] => -0.3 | 9.93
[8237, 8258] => -0.4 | 10.1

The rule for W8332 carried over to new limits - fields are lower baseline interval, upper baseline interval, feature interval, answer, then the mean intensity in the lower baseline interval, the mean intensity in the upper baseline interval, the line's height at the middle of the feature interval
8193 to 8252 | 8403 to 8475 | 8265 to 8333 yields -0.6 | 9.99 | 9.83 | 9.93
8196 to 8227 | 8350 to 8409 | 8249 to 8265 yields -0.4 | 9.93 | 9.81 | 9.9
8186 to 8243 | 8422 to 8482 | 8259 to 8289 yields -0.7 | 9.94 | 9.79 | 9.9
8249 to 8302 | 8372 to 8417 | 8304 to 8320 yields 0.1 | 10.1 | 9.83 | 10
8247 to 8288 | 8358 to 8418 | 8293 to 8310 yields 0.0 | 10.1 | 9.83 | 10.1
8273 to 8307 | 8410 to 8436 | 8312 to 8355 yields 0.6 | 10.1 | 9.83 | 10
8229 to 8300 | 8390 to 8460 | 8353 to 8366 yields 0.2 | 10.1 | 9.85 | 9.96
